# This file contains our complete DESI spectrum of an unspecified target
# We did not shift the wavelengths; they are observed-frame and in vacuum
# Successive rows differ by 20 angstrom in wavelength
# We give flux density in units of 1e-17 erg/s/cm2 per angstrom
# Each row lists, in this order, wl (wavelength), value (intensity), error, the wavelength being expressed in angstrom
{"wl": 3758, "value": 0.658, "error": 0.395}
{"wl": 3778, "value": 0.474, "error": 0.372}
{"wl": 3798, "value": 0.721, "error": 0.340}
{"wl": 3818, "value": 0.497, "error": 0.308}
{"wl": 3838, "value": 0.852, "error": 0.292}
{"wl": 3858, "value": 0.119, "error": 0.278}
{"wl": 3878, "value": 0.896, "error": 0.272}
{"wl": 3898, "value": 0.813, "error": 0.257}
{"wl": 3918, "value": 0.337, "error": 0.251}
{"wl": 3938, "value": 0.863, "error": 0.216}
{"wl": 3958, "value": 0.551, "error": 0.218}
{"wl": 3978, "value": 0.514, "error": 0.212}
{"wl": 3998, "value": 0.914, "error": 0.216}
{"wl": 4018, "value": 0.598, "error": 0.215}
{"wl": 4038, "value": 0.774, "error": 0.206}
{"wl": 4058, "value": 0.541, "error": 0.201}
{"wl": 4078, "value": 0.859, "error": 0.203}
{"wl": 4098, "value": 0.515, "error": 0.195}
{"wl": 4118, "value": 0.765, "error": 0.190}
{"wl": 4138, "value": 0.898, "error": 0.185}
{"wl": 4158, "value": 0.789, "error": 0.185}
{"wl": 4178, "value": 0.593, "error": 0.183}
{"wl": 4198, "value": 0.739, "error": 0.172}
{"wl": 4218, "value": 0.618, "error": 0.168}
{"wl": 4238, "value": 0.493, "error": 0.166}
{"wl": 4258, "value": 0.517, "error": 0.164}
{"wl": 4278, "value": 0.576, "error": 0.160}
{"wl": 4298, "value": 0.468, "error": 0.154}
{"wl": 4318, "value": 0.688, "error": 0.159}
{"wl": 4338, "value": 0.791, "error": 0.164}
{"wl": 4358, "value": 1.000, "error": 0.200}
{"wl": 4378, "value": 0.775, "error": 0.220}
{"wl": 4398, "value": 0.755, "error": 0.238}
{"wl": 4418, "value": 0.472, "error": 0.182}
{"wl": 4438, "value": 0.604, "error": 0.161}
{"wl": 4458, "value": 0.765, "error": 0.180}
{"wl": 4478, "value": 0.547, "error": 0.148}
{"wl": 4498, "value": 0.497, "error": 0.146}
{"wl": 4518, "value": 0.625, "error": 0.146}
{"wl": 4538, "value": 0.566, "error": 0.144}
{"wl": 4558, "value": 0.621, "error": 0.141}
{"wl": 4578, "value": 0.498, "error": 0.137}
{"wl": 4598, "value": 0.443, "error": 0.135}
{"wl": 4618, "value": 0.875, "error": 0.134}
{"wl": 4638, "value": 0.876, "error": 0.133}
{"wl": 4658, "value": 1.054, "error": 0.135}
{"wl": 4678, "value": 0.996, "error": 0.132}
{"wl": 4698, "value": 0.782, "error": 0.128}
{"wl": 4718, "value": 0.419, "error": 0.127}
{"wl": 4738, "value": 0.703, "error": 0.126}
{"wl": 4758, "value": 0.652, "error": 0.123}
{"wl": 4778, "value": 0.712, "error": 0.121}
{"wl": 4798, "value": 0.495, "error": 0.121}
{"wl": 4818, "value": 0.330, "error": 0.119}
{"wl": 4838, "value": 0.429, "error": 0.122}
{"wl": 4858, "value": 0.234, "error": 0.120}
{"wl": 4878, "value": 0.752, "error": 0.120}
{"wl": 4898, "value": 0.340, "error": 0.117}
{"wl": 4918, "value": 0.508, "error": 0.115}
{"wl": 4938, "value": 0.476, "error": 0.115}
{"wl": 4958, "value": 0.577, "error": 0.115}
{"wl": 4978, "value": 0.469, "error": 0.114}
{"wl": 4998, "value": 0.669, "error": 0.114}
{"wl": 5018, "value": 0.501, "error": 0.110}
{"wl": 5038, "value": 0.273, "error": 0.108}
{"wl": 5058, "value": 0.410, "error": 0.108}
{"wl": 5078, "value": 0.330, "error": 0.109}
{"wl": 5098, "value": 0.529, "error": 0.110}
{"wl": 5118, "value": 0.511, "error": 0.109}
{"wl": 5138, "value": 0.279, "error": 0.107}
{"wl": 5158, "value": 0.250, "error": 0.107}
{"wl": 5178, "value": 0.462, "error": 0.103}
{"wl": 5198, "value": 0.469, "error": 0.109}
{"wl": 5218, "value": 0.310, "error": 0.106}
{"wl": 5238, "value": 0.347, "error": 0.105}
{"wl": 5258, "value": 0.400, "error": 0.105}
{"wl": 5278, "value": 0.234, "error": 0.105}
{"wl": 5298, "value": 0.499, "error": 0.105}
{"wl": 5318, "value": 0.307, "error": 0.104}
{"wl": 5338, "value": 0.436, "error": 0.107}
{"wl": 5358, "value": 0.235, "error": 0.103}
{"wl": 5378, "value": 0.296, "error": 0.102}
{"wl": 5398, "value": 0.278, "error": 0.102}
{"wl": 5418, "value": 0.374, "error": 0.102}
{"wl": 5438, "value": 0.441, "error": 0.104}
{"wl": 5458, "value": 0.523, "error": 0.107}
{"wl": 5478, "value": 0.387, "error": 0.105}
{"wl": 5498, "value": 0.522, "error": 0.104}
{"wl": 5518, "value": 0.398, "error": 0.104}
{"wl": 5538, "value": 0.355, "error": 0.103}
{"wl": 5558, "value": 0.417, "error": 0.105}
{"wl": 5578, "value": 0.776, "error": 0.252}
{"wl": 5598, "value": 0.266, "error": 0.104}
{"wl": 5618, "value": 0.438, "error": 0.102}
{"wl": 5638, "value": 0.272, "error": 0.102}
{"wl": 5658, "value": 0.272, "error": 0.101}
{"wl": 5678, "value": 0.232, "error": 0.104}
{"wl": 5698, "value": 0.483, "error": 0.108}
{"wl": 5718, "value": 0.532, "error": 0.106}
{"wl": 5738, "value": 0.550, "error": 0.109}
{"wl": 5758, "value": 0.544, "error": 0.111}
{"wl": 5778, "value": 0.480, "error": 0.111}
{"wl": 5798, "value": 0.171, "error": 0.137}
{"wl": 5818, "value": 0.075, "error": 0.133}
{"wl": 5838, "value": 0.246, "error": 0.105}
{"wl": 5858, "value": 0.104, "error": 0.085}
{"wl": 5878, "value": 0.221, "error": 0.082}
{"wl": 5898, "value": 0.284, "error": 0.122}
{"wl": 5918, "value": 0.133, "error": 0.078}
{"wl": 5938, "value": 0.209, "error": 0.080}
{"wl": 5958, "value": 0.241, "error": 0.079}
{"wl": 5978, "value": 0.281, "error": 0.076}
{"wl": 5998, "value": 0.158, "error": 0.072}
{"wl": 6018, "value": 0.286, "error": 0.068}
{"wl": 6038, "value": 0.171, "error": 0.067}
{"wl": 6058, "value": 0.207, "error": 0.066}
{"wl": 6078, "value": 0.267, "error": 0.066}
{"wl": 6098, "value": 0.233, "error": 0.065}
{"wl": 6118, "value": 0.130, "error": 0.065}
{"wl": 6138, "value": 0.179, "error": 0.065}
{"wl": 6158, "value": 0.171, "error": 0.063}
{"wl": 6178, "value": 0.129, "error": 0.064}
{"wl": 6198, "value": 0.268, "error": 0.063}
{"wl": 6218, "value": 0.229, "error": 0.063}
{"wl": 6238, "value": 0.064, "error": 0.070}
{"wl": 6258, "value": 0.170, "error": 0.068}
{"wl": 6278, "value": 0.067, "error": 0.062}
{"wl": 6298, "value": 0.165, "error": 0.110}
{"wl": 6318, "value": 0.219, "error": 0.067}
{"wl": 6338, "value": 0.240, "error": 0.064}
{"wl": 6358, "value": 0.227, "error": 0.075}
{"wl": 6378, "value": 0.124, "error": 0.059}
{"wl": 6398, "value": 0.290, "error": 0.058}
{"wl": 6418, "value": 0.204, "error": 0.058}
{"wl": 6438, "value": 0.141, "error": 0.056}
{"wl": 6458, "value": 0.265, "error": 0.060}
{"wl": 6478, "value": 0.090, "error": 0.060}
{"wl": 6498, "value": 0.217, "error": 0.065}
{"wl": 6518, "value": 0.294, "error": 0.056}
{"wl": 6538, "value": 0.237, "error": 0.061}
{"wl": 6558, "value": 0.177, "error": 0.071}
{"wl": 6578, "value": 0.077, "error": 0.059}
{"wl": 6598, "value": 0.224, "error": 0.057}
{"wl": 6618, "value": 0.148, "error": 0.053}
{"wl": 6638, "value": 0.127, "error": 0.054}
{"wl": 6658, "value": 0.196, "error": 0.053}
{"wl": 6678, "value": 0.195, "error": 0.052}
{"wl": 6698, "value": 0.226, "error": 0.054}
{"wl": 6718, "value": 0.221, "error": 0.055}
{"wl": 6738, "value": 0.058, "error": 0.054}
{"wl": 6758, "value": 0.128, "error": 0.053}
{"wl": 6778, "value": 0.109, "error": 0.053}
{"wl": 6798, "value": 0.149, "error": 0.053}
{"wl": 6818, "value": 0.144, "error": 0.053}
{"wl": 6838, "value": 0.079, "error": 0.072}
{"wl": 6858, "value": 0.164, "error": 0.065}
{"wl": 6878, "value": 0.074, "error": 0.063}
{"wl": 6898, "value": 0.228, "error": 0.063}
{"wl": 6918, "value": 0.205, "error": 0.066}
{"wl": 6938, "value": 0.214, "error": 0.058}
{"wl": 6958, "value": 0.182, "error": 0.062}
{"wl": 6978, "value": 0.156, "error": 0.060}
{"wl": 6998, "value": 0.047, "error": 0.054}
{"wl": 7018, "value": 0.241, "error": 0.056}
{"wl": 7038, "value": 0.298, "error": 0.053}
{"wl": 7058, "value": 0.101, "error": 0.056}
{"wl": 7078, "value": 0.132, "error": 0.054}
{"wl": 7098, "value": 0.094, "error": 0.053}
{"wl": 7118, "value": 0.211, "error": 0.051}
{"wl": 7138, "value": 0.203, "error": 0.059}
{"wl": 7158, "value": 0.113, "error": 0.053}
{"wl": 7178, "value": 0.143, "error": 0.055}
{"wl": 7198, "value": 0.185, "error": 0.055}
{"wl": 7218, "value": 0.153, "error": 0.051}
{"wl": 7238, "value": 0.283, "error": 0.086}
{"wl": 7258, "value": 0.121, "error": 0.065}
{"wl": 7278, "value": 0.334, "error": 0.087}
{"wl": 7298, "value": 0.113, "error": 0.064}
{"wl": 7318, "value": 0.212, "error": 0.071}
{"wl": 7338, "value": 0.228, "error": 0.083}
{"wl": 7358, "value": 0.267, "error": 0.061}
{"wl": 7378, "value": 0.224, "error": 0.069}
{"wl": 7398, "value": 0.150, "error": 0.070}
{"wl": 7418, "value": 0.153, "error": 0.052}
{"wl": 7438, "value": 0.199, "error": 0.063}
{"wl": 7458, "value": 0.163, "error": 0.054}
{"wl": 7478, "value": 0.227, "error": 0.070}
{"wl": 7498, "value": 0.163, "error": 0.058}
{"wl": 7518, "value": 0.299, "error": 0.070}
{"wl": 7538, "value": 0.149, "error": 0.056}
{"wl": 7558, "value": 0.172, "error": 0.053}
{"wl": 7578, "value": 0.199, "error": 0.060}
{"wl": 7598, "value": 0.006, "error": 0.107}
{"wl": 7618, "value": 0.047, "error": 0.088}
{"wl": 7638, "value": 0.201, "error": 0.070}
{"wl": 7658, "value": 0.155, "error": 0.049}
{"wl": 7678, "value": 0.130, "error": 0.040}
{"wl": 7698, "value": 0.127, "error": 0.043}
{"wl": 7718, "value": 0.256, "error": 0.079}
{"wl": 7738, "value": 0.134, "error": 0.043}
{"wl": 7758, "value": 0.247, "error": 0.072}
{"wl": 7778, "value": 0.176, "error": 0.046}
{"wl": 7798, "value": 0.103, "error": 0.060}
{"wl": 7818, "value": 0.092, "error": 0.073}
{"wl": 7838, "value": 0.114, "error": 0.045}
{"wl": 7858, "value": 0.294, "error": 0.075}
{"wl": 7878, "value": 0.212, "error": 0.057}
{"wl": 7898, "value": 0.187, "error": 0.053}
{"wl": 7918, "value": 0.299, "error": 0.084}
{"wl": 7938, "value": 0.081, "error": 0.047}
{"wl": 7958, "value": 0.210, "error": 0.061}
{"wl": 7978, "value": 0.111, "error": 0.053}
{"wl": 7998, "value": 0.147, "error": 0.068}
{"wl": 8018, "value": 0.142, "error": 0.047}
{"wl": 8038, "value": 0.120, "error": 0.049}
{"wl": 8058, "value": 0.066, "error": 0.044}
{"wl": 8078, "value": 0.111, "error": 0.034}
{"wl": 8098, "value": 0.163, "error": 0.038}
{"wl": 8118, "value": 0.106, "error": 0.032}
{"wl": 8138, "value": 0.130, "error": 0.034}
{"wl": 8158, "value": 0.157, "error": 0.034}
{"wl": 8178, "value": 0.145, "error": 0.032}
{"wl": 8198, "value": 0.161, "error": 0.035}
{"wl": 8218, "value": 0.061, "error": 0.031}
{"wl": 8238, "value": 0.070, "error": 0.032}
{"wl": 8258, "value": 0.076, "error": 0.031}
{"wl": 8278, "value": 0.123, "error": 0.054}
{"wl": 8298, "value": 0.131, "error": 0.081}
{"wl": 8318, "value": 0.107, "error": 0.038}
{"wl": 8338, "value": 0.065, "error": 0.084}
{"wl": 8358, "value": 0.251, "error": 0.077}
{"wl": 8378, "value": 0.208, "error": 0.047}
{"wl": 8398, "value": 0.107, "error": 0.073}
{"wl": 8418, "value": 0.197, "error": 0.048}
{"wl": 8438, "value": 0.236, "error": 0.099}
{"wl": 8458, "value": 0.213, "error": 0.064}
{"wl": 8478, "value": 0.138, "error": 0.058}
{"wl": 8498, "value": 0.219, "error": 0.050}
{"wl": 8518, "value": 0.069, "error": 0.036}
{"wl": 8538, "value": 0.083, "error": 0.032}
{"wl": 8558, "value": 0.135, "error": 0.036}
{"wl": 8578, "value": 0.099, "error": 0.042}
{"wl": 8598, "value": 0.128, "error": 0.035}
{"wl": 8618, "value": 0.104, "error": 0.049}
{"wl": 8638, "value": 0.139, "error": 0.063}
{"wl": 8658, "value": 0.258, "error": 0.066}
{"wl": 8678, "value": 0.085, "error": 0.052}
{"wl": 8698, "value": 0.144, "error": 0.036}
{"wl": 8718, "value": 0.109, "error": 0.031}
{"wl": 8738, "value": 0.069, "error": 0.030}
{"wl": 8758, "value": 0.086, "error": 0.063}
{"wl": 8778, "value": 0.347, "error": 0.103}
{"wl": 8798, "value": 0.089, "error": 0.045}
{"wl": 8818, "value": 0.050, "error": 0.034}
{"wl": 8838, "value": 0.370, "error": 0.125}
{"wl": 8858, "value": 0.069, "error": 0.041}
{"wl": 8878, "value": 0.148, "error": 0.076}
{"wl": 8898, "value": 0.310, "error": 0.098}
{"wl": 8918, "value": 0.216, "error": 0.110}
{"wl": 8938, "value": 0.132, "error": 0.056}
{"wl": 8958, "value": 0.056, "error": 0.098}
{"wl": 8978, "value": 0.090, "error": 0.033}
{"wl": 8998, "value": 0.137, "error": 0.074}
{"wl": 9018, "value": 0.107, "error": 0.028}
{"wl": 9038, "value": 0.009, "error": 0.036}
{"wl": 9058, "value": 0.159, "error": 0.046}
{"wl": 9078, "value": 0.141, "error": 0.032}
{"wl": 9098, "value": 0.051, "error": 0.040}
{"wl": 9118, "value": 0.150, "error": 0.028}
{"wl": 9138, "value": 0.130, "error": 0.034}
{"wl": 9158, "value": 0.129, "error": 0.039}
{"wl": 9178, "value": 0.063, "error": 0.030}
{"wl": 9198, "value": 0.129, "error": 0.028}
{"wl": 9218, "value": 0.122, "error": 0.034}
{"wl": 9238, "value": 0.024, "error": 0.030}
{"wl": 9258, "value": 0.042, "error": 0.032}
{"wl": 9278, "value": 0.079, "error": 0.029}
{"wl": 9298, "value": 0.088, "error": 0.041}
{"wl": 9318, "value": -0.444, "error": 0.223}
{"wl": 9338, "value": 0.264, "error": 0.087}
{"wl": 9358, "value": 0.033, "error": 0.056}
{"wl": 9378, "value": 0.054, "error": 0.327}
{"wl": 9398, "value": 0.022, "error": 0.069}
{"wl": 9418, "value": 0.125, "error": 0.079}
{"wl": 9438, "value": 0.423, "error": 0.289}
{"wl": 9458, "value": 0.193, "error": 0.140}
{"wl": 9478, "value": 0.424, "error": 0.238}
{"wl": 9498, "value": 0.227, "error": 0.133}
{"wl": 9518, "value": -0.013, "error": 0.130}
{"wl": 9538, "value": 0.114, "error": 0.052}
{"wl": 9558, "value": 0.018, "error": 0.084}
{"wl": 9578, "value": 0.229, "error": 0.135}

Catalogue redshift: 2.017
